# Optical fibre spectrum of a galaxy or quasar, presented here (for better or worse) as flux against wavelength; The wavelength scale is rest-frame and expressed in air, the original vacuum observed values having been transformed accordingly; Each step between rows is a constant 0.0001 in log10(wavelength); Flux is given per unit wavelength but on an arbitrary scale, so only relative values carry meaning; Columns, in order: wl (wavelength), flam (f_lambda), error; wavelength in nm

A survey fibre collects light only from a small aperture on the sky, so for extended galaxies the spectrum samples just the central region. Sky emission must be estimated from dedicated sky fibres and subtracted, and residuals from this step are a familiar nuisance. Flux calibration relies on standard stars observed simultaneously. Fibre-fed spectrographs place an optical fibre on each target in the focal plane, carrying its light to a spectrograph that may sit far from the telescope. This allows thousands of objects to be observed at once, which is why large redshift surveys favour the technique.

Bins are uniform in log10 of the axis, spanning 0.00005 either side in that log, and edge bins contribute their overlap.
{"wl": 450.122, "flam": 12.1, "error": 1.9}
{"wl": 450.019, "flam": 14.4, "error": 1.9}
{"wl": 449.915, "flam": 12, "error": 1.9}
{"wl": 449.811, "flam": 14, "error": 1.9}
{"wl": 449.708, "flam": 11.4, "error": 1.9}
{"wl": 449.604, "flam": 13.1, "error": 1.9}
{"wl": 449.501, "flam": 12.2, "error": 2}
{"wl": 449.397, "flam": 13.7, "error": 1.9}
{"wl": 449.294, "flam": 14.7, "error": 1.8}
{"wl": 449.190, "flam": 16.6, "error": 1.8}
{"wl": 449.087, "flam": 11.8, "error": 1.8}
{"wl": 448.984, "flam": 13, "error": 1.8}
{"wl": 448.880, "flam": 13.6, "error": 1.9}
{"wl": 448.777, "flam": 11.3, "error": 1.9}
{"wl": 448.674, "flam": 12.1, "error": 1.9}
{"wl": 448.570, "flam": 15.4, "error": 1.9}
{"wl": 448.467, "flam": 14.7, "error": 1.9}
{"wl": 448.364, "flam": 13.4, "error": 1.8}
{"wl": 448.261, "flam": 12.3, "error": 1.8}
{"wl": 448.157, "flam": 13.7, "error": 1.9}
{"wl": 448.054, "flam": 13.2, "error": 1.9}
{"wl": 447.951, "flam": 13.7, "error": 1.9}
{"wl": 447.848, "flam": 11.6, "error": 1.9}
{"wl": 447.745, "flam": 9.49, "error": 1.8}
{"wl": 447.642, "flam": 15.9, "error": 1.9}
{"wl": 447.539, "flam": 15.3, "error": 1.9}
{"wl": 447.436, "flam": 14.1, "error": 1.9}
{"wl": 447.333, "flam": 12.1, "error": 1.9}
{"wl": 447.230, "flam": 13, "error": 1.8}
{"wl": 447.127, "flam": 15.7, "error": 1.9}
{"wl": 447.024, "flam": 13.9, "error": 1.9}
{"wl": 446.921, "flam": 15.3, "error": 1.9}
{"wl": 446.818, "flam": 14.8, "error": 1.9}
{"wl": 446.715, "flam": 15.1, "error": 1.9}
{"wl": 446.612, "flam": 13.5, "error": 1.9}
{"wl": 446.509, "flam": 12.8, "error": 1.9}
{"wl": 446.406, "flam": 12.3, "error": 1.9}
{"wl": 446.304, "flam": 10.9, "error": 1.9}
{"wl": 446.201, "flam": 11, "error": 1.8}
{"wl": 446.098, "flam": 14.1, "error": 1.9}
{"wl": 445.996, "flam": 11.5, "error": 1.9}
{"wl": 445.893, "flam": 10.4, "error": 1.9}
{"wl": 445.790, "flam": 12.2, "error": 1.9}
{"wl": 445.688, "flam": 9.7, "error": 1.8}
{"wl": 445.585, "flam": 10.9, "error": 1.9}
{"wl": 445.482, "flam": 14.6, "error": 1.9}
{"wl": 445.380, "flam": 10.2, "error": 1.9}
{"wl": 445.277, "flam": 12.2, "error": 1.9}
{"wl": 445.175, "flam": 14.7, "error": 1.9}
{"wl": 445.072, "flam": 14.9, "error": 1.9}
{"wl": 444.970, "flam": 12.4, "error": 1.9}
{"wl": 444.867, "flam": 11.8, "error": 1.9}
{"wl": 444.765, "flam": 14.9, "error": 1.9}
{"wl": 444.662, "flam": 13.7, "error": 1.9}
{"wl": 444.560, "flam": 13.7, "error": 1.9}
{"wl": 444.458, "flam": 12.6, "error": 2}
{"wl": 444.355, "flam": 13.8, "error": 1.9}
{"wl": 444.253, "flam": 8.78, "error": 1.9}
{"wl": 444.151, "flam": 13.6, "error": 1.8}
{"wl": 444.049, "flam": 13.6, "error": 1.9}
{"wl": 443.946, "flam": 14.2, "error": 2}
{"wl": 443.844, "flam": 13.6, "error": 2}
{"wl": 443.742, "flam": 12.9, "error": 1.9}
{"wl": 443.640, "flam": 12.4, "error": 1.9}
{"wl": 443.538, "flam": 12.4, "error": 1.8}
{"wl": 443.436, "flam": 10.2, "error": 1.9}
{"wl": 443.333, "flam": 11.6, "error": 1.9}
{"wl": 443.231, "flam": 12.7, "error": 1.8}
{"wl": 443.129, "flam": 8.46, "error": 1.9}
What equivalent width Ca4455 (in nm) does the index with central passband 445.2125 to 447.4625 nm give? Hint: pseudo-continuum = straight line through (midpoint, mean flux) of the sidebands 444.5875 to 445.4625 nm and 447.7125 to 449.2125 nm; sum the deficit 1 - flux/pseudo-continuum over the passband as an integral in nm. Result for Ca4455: 0.07 nm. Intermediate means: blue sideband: 13.2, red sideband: 13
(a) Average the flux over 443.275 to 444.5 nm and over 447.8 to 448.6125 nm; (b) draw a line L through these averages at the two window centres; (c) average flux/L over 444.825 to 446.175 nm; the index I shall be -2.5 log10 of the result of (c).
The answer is 0.05 mag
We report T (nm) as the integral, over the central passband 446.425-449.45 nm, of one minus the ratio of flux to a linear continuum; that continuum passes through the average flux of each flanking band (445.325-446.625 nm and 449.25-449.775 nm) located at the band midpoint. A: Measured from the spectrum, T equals -0.280 nm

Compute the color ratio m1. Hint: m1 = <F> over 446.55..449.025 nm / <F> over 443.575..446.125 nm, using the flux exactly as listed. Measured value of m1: 1.1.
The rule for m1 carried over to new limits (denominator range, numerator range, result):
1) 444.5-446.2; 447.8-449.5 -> 1.07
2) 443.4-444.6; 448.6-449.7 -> 1.04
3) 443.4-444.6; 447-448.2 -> 1.06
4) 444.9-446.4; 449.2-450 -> 1.09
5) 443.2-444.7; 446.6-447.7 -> 1.14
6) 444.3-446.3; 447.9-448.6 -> 1.09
